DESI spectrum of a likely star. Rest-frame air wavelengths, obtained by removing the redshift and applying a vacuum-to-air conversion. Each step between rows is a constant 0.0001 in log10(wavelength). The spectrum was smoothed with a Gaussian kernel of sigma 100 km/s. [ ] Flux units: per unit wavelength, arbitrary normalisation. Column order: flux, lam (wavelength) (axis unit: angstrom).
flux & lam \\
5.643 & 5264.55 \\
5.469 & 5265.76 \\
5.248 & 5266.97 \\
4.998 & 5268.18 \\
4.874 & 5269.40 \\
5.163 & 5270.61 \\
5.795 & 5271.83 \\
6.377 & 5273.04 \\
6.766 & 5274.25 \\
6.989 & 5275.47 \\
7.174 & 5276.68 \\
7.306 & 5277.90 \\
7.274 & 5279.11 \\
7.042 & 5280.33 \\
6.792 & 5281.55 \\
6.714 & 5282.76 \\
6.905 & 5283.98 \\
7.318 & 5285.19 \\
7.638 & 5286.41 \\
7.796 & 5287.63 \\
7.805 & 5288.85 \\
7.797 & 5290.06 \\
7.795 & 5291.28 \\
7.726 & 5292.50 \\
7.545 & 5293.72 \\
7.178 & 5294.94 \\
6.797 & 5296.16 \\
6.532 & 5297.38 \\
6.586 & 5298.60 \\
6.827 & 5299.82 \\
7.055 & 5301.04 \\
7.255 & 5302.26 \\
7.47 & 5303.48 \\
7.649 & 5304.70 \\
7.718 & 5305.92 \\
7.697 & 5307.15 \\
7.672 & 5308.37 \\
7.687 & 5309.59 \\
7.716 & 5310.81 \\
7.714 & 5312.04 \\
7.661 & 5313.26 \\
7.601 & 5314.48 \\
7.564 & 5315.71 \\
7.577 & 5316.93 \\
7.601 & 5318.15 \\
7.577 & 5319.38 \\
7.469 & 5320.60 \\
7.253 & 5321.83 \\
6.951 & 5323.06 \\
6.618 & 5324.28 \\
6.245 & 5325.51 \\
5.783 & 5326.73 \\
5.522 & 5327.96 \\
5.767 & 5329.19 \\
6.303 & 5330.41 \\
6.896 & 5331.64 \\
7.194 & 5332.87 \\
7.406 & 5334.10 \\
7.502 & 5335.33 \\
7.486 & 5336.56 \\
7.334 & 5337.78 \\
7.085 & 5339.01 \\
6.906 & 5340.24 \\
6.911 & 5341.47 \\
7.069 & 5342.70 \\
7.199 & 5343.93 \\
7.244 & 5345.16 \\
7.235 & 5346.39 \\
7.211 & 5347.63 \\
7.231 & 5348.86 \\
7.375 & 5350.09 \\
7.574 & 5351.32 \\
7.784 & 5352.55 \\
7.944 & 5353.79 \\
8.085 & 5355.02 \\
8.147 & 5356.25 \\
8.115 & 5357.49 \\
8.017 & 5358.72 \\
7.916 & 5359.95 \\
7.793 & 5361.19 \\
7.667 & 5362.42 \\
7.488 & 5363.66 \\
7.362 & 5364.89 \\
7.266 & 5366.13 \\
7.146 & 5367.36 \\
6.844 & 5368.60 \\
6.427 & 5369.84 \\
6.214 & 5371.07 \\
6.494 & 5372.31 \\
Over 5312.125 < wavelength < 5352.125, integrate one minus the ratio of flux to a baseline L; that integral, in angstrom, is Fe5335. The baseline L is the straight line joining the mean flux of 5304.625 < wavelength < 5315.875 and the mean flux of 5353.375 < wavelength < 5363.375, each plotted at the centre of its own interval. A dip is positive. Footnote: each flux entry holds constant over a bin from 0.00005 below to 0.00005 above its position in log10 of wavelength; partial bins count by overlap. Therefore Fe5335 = 3.6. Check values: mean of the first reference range 7.67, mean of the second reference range 7.95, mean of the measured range 7.09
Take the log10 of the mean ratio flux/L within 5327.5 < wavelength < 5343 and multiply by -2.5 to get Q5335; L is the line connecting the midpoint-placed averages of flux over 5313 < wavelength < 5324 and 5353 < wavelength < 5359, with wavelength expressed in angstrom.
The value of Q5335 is 0.12 mag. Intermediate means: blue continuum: 7.44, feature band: 6.89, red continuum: 8.05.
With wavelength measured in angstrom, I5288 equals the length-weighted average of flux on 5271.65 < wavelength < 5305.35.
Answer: 7.16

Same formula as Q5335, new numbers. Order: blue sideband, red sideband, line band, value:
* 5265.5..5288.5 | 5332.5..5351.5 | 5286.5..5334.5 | -0.05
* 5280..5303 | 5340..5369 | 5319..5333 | 0.12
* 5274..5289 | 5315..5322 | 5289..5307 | 0.00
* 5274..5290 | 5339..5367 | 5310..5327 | 0.01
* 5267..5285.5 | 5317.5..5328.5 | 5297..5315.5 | -0.11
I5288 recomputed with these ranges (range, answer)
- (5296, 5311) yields 7.29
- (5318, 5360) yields 7.19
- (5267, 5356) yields 7.09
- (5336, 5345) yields 7.15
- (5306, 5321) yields 7.63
